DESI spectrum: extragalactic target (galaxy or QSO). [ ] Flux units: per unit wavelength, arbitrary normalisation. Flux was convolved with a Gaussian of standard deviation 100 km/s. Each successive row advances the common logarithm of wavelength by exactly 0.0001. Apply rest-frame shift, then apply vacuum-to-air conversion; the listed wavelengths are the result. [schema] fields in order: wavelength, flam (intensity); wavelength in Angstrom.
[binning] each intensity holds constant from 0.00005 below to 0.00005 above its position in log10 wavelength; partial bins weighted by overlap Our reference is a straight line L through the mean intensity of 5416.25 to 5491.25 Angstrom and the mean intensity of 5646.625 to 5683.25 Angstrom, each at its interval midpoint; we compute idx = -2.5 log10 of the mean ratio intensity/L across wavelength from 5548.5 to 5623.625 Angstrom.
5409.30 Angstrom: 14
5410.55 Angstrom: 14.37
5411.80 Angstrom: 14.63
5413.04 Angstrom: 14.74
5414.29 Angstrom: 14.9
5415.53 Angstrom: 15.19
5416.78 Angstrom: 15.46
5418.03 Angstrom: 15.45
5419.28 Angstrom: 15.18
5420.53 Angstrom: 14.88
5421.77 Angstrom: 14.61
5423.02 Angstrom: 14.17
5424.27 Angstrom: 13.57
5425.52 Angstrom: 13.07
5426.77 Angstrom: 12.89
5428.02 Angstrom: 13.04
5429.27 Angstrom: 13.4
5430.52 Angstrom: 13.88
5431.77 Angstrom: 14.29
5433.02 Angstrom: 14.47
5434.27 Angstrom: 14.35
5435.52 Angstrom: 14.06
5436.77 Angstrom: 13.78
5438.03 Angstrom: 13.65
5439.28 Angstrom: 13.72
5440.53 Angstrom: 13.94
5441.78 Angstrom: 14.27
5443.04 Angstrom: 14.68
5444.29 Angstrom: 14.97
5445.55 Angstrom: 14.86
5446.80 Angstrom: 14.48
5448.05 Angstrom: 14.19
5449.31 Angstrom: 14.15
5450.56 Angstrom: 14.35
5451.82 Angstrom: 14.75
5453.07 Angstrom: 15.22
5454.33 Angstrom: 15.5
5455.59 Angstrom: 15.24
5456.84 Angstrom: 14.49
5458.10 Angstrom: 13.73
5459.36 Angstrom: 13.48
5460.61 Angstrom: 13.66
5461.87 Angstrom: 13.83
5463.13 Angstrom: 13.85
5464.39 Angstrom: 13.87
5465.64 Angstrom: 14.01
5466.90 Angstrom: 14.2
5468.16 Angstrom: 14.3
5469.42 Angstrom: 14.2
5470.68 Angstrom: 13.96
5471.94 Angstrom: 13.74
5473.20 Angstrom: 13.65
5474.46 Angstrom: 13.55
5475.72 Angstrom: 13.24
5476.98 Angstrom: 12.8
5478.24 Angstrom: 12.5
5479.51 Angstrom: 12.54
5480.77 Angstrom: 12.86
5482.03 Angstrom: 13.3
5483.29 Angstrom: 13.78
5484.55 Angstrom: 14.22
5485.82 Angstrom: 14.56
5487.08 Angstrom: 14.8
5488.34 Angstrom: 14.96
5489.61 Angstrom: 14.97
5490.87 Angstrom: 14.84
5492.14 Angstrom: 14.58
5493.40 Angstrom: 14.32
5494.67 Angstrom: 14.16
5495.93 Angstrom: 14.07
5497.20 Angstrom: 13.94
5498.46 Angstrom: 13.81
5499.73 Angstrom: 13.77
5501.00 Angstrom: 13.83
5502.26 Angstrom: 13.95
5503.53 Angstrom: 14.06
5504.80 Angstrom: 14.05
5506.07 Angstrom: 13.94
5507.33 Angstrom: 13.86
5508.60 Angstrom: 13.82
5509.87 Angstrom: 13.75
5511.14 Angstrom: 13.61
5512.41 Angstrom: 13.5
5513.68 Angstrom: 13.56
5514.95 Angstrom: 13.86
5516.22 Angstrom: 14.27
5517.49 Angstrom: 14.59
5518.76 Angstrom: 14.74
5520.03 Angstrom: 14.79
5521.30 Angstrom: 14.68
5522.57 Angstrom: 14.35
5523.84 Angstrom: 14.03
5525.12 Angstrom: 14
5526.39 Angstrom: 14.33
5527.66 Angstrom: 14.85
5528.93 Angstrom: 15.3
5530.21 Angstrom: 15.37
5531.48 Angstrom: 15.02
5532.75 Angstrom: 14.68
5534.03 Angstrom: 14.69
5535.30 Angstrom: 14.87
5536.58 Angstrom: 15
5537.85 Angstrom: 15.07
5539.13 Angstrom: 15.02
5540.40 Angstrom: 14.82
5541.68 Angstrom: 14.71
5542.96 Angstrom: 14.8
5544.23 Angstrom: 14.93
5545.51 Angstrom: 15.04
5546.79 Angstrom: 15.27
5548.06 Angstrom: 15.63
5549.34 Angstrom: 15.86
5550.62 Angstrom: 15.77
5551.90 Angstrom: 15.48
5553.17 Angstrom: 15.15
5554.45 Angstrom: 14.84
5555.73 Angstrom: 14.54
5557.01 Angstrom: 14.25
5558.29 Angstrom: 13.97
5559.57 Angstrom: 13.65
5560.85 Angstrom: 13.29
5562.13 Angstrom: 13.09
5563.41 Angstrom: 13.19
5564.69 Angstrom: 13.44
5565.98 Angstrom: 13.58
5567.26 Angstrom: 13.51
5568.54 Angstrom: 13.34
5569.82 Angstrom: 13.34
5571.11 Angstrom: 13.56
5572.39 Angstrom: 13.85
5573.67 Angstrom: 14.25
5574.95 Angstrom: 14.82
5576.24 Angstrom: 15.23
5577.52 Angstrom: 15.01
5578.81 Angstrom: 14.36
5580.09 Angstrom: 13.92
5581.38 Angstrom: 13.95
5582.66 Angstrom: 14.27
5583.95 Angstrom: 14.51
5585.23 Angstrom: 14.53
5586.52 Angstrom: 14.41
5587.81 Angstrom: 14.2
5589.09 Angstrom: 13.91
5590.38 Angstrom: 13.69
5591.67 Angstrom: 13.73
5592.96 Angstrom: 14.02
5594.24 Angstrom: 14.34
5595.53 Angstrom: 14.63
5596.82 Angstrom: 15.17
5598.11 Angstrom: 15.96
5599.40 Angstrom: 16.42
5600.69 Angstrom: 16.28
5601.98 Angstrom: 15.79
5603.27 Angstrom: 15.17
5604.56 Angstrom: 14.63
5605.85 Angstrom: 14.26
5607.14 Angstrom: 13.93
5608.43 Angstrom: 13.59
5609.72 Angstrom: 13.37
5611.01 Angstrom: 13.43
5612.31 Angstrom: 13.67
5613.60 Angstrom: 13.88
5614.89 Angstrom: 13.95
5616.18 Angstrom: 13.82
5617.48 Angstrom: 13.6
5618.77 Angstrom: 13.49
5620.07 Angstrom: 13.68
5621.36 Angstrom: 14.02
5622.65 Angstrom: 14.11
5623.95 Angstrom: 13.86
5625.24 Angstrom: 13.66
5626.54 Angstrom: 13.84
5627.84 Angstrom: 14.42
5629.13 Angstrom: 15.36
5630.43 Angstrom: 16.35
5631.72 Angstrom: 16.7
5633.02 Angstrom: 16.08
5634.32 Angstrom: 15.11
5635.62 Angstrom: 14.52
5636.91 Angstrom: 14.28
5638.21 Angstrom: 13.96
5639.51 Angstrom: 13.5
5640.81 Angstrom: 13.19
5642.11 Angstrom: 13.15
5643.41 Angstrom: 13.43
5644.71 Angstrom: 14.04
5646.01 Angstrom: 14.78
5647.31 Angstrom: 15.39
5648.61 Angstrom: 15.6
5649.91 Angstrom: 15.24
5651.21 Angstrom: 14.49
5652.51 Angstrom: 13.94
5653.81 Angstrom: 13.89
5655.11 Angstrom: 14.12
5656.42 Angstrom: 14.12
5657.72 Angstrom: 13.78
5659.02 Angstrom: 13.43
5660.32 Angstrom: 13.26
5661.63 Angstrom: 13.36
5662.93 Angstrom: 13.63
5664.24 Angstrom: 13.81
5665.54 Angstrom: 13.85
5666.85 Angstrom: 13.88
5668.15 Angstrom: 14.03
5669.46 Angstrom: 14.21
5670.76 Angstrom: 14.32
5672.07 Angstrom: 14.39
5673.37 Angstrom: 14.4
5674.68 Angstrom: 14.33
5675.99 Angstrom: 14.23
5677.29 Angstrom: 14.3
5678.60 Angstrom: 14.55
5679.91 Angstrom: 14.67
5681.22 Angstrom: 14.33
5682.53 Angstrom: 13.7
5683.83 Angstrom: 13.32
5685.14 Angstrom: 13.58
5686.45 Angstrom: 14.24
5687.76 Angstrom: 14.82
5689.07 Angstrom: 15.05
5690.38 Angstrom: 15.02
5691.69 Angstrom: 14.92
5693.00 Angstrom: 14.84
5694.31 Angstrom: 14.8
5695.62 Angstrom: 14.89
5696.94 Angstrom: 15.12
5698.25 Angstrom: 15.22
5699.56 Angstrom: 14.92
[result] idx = -0.009 mag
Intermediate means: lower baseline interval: 14.1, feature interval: 14.3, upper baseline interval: 14.2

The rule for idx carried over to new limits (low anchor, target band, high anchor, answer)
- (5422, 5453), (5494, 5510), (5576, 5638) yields 0.02 mag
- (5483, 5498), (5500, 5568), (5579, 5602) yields 0.01 mag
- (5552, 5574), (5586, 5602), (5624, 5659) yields -0.05 mag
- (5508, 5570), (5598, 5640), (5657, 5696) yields -0.01 mag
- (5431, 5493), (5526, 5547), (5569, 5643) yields -0.05 mag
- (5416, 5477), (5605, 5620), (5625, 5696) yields 0.04 mag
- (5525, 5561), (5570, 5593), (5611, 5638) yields 0.03 mag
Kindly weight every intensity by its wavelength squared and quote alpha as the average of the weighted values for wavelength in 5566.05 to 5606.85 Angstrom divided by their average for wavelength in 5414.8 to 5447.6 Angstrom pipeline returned 1.07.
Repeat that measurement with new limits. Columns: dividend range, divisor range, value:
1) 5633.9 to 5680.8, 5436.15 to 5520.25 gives 1.07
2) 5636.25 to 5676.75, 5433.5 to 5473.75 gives 1.06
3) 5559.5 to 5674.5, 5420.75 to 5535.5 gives 1.06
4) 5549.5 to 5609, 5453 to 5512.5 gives 1.07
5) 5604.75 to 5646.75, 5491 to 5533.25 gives 1.04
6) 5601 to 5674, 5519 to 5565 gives 1.00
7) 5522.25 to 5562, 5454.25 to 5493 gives 1.09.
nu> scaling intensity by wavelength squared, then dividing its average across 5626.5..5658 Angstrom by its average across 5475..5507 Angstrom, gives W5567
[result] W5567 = 1.10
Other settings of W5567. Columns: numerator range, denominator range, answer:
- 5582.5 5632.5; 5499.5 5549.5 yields 1.03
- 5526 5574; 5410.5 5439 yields 1.07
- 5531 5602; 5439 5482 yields 1.08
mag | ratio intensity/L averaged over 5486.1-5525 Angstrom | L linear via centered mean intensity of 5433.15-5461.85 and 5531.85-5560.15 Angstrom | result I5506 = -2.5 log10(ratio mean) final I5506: 0.037 mag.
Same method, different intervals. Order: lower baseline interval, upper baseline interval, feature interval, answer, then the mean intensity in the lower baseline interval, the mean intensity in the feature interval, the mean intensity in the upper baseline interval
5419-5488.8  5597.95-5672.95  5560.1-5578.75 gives 0.03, 14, 13.8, 14.3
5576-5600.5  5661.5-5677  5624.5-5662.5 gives -0.01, 14.6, 14.4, 14.1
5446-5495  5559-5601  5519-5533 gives -0.04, 14.1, 14.7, 14.2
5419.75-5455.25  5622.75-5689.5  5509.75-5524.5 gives 0.01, 14.2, 14.2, 14.3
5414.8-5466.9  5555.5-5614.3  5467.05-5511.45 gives 0.03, 14.3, 13.9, 14.2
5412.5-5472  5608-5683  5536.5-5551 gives -0.07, 14.3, 15.2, 14.2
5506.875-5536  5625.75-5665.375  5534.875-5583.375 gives -0.01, 14.4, 14.4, 14.3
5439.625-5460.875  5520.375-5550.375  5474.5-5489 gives 0.08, 14.5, 13.6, 14.9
